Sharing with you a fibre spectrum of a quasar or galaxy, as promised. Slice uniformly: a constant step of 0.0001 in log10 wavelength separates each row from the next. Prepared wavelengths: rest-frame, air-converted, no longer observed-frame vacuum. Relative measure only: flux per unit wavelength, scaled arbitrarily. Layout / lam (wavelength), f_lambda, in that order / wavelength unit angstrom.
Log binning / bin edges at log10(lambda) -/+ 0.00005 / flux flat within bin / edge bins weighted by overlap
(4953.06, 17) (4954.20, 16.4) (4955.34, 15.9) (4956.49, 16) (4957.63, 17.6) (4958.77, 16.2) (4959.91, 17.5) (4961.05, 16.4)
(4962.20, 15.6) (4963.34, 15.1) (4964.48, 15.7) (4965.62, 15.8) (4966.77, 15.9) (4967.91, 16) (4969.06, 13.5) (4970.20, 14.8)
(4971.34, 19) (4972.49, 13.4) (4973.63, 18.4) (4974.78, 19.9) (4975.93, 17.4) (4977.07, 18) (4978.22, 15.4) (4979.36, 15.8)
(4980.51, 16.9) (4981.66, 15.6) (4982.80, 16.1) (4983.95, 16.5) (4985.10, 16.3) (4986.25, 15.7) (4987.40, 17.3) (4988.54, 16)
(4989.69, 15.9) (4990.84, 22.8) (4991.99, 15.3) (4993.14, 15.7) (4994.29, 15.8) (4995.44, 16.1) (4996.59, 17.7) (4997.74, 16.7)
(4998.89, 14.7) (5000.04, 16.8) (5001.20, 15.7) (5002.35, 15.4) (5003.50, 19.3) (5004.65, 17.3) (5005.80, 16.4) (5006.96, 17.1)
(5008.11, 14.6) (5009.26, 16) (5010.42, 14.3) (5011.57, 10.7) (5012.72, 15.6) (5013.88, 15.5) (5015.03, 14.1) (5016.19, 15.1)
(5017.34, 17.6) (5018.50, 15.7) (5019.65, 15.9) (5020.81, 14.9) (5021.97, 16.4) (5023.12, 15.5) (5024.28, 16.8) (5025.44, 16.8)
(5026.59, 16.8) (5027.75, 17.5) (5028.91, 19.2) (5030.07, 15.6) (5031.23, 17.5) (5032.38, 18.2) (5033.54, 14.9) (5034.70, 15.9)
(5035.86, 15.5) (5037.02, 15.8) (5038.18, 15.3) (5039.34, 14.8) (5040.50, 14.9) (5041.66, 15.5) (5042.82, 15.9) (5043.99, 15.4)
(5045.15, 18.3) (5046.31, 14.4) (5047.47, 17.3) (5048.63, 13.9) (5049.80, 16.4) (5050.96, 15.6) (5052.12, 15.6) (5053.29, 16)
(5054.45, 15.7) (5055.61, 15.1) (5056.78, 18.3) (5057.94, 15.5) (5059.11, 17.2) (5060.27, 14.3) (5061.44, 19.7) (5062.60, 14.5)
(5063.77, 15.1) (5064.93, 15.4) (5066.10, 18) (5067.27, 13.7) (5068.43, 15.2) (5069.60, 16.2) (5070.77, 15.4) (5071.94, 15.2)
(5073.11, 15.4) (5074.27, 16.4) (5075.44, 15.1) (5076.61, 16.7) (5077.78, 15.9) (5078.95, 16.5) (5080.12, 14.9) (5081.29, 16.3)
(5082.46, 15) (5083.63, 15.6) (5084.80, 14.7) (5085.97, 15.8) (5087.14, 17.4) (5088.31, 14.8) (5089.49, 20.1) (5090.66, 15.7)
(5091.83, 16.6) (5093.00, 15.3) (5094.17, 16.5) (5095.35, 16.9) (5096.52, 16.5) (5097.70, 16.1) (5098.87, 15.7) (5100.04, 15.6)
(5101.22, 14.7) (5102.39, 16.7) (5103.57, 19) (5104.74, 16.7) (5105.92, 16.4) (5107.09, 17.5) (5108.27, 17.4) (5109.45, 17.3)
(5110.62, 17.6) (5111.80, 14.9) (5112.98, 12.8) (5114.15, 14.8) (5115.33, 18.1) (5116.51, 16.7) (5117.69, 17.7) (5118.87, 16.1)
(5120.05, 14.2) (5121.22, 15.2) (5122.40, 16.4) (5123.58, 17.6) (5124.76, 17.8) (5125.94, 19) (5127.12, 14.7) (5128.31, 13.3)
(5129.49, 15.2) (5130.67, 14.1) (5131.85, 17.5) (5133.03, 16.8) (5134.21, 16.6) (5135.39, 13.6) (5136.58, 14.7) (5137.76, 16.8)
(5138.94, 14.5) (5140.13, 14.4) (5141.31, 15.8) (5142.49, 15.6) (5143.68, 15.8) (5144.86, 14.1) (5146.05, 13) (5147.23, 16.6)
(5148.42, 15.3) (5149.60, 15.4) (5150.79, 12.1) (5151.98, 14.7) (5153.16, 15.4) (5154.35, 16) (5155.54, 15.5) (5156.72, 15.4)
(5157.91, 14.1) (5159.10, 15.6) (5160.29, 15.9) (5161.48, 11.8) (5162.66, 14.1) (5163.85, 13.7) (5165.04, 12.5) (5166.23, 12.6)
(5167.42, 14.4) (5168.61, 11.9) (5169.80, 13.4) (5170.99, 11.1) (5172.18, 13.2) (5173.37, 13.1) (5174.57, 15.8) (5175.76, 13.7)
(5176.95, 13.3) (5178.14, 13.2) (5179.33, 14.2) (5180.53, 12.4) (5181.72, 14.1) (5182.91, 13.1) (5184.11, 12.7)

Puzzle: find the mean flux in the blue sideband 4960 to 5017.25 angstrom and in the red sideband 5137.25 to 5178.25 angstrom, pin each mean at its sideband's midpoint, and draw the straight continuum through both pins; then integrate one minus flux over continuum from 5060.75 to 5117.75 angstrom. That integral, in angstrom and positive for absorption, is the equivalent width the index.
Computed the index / -4.19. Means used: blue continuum 16.2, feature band 16.1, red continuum 14.3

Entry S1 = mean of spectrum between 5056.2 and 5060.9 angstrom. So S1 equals 16.4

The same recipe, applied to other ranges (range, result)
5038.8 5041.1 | 14.9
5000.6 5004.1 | 16.8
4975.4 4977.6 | 17.7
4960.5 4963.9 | 15.7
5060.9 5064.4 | 16.4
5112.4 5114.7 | 13.8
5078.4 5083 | 15.7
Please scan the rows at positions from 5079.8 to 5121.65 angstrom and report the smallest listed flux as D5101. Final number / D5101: 12.8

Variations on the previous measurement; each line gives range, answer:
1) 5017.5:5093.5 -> 13.7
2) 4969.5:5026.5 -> 10.7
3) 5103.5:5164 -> 11.8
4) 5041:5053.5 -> 13.9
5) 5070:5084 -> 14.9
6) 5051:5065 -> 14.3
